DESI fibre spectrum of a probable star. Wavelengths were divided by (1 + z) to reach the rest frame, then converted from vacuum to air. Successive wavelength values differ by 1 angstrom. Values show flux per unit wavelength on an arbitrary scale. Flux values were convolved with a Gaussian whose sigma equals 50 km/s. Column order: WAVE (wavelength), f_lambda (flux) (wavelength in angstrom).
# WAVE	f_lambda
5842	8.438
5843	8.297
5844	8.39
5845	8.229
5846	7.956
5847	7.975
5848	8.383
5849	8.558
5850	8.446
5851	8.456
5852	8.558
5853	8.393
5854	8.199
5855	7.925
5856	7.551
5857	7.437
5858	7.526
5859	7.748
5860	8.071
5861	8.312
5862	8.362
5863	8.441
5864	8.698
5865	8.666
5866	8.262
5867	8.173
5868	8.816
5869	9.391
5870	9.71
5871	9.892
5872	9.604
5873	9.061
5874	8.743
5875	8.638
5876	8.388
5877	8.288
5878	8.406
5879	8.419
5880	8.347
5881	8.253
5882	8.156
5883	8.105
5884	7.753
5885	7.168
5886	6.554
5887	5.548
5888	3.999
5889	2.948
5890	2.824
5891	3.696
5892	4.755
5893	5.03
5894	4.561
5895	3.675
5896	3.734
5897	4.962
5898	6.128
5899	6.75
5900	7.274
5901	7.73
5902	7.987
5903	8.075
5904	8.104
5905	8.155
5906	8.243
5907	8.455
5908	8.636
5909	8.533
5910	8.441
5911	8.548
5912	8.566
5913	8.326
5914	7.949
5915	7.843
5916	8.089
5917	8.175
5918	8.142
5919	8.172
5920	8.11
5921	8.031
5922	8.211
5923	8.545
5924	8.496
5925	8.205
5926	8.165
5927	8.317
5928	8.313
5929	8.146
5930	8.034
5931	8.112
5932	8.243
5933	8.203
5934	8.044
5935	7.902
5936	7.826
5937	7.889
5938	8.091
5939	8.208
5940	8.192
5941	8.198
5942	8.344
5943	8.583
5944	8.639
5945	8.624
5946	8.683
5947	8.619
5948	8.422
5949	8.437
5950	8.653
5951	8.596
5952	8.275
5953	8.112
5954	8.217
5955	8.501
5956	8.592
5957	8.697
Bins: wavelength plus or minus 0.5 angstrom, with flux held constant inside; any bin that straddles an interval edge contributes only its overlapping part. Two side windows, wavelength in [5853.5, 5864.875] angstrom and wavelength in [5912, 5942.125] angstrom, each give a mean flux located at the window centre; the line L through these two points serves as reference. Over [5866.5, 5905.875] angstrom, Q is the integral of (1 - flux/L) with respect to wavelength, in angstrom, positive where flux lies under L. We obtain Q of 4.9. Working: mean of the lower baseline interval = 8.05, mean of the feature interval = 7.08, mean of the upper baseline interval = 8.16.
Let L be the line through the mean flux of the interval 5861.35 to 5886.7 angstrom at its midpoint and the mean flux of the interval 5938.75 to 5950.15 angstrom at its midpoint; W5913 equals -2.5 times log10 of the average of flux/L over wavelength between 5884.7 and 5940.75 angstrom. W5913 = 0.16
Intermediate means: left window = 8.47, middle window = 7.27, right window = 8.47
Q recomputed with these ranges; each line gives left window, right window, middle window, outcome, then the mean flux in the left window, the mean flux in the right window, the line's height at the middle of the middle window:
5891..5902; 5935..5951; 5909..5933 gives -4.33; 5.49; 8.35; 7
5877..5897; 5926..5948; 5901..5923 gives -3.57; 5.93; 8.25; 7.09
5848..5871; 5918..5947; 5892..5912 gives 3.16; 8.38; 8.24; 8.3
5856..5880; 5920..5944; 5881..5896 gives 5.43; 8.54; 8.19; 8.43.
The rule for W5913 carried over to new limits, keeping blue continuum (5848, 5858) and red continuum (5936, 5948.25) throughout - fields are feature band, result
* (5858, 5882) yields -0.05 mag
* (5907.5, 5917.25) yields 0.00 mag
